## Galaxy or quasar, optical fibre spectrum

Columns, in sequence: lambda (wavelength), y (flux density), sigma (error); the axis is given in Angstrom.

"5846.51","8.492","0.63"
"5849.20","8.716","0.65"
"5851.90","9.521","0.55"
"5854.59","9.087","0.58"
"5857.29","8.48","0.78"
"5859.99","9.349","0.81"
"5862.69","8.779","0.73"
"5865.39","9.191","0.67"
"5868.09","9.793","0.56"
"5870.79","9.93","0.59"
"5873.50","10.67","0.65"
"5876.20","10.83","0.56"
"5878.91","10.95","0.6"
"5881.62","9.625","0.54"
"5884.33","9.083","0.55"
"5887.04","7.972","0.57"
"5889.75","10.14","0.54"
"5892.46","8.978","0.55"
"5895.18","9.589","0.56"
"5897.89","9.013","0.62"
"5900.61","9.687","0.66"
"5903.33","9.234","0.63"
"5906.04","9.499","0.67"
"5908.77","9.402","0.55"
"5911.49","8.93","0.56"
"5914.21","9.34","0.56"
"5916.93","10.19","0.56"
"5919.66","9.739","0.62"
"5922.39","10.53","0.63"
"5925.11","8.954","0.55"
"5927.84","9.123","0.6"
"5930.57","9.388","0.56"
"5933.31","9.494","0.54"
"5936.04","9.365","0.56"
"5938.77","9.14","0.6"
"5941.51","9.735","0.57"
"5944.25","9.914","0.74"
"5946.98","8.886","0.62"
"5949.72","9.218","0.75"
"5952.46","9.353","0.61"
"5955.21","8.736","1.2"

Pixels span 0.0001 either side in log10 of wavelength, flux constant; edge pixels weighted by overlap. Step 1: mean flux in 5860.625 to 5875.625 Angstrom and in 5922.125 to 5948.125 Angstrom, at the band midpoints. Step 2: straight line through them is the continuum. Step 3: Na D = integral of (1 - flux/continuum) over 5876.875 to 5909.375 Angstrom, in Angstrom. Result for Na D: 0.5 Angstrom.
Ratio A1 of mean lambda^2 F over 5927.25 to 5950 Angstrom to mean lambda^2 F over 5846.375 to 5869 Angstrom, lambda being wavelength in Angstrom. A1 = 1.06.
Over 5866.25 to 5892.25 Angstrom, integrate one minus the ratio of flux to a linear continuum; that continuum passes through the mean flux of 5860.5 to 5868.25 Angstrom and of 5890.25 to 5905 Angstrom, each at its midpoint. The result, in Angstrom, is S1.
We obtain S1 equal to -1.6 Angstrom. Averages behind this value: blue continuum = 9.18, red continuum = 9.36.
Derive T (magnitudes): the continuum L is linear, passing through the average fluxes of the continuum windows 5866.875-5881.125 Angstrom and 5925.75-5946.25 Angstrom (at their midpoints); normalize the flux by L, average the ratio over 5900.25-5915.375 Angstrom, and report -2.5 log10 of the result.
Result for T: 0.06 mag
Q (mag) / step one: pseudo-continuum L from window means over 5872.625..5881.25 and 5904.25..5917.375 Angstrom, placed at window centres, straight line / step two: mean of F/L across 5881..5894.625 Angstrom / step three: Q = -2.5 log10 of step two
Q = 0.13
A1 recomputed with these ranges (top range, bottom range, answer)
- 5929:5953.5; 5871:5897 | 0.98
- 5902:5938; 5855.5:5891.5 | 1.00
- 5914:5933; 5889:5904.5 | 1.03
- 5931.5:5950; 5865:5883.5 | 0.95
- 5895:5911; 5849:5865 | 1.06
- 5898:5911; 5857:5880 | 0.97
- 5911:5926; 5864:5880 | 0.96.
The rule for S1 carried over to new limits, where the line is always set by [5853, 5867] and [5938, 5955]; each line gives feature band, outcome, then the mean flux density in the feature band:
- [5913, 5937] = -0.8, 9.57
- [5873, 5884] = -1.6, 10.4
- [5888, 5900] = -0.3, 9.4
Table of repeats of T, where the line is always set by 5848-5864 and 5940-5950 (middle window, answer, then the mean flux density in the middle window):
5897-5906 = -0.015 mag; 9.36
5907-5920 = -0.024 mag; 9.5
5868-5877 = -0.143 mag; 10.3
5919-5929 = -0.028 mag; 9.59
